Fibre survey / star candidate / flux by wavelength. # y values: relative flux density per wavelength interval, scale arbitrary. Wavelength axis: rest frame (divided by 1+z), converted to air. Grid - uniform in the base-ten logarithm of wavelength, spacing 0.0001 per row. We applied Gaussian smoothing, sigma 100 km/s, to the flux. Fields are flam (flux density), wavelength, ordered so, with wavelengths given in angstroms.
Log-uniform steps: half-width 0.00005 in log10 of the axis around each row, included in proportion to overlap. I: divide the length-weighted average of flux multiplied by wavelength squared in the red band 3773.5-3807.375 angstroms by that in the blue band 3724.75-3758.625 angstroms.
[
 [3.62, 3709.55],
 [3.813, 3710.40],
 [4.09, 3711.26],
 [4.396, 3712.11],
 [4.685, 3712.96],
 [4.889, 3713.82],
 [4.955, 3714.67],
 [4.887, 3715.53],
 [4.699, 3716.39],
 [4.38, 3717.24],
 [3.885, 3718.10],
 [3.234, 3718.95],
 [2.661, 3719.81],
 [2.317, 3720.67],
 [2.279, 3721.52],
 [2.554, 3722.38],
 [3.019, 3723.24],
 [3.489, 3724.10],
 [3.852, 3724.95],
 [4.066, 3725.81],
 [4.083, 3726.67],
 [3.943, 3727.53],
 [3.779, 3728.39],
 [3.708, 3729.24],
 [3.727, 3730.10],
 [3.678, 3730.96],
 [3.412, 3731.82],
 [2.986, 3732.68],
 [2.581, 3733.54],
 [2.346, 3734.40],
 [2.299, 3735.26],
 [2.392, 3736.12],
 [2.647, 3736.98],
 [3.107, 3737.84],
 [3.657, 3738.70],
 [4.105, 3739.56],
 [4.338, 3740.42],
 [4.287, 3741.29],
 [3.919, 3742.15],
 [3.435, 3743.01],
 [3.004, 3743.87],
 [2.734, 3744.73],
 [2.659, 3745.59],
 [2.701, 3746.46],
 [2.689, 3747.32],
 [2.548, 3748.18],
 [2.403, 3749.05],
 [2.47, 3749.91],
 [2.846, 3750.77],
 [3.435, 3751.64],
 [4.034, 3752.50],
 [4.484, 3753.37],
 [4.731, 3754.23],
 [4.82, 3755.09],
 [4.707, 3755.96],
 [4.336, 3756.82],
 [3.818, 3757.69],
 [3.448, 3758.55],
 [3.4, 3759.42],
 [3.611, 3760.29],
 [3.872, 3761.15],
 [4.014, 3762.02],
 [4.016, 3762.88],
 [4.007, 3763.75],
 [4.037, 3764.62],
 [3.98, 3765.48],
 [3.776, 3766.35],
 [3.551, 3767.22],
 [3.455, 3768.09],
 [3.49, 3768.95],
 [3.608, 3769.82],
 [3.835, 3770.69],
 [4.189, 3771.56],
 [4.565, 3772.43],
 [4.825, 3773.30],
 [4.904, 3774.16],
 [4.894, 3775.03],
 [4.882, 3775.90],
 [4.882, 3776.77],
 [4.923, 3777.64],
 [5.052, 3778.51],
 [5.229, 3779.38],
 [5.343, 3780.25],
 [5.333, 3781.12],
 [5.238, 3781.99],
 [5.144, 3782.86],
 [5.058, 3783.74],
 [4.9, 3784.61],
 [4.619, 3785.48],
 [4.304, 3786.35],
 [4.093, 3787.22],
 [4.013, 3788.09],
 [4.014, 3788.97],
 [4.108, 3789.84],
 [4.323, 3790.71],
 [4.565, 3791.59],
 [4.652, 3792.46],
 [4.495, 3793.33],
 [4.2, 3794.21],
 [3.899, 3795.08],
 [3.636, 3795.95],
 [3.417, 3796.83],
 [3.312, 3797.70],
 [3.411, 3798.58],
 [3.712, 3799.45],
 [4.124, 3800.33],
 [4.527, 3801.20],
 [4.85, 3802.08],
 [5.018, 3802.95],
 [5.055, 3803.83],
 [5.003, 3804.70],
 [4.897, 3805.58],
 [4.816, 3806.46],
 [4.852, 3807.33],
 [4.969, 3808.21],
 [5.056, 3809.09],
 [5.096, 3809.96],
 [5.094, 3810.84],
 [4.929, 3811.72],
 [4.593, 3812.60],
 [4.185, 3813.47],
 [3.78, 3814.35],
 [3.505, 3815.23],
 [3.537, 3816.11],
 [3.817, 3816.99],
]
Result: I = 1.35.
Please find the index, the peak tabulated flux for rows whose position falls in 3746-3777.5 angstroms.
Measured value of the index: 4.904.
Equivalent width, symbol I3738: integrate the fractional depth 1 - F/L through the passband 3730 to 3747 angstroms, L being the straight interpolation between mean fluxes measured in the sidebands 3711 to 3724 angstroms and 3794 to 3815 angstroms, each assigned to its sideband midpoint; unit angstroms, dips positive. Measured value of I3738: 3.2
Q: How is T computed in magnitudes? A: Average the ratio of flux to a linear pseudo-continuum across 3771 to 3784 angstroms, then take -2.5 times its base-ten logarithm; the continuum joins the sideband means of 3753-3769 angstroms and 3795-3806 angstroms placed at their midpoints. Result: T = -0.21 mag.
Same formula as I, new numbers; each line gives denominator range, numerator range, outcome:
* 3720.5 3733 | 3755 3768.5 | 1.16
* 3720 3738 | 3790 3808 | 1.43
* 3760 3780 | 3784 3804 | 1.00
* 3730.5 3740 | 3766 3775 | 1.37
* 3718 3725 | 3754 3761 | 1.41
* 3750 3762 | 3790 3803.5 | 1.08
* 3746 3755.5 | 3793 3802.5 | 1.20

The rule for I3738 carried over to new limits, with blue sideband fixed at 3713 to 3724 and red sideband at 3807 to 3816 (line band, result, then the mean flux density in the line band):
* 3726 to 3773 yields 4.93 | 3.56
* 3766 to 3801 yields -0.50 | 4.35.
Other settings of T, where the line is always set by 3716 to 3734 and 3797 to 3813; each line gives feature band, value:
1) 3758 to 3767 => 0.050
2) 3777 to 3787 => -0.169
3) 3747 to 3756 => 0.093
